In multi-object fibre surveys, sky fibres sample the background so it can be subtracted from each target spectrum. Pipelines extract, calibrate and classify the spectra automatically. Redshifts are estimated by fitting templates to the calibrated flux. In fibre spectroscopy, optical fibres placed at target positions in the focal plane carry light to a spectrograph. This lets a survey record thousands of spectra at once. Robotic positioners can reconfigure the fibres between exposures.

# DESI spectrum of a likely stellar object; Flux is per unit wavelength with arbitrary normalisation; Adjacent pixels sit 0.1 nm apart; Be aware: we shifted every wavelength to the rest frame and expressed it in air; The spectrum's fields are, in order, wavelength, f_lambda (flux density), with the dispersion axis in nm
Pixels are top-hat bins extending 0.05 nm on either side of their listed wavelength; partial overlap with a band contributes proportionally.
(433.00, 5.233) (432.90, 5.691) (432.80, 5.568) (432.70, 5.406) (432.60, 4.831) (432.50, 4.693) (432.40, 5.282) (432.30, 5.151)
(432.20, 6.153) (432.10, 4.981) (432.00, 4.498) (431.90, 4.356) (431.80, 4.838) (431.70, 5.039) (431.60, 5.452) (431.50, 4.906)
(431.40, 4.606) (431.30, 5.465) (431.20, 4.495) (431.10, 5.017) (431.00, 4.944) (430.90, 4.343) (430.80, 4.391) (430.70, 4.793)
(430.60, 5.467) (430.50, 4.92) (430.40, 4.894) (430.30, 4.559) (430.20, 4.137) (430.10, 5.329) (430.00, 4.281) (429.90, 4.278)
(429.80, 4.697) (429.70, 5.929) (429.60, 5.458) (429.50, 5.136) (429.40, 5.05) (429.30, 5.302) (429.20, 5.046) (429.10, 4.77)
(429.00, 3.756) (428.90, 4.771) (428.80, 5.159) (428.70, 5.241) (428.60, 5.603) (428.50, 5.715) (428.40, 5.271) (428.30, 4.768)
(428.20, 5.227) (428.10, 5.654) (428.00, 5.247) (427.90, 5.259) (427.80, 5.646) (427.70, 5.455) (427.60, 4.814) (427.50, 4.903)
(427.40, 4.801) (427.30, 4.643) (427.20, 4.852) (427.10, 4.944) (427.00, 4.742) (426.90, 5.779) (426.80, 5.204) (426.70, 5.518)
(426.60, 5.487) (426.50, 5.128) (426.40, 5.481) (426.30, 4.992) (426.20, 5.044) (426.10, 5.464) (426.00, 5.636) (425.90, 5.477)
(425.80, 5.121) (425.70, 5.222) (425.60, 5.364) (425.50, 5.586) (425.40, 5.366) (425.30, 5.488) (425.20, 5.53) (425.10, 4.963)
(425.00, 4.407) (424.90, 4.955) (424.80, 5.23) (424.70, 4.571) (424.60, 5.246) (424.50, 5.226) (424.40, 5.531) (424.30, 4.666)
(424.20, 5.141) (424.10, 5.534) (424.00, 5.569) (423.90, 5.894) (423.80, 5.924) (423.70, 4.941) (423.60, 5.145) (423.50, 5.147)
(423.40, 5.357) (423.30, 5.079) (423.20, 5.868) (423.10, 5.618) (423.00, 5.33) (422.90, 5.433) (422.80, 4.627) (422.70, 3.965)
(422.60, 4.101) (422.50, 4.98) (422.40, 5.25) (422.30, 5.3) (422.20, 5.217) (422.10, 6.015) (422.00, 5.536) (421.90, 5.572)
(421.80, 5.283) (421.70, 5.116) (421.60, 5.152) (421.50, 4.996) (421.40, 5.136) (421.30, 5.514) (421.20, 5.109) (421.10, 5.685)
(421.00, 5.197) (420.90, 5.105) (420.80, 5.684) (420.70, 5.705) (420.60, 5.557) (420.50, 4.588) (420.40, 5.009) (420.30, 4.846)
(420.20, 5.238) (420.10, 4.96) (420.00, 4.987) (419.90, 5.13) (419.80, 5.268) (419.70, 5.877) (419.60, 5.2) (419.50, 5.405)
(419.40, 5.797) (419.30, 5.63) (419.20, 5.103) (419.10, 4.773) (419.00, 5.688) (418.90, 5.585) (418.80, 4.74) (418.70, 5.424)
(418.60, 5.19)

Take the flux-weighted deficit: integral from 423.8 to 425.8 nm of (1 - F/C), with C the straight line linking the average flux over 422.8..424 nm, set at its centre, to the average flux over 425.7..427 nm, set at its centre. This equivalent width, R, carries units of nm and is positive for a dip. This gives 0.04 nm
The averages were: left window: 5.4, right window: 5.33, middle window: 5.25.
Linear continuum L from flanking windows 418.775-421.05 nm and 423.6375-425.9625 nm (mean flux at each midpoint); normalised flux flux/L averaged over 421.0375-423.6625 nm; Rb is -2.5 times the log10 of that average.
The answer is 0.011 mag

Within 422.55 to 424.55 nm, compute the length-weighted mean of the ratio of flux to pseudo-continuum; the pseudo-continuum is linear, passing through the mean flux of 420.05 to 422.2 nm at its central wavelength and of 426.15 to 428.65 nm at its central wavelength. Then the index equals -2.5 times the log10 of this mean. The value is 0.01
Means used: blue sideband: 5.28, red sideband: 5.21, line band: 5.2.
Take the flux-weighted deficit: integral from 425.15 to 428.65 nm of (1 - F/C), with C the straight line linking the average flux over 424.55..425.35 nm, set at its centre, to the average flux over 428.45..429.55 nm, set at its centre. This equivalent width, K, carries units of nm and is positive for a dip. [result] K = -0.153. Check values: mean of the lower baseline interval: 5.05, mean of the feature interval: 5.27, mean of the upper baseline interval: 5.05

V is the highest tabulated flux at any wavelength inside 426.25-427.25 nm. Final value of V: 5.779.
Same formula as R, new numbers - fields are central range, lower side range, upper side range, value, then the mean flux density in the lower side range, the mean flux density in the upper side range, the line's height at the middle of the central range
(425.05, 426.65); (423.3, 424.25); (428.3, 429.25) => -0.03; 5.39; 5.02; 5.24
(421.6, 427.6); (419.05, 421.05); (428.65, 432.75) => -0.11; 5.25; 4.92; 5.11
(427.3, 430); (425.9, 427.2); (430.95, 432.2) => 0.02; 5.28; 4.93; 5.13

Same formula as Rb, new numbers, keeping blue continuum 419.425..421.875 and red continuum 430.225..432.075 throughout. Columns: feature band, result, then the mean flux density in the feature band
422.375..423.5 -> 0.02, 5.06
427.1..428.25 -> -0.04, 5.13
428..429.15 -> -0.04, 5.09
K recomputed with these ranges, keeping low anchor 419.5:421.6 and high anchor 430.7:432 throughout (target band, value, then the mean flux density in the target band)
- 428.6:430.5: -0.01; 4.9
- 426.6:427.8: -0.03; 5.1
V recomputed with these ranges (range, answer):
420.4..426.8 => 6.015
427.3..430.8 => 5.929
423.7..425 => 5.924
